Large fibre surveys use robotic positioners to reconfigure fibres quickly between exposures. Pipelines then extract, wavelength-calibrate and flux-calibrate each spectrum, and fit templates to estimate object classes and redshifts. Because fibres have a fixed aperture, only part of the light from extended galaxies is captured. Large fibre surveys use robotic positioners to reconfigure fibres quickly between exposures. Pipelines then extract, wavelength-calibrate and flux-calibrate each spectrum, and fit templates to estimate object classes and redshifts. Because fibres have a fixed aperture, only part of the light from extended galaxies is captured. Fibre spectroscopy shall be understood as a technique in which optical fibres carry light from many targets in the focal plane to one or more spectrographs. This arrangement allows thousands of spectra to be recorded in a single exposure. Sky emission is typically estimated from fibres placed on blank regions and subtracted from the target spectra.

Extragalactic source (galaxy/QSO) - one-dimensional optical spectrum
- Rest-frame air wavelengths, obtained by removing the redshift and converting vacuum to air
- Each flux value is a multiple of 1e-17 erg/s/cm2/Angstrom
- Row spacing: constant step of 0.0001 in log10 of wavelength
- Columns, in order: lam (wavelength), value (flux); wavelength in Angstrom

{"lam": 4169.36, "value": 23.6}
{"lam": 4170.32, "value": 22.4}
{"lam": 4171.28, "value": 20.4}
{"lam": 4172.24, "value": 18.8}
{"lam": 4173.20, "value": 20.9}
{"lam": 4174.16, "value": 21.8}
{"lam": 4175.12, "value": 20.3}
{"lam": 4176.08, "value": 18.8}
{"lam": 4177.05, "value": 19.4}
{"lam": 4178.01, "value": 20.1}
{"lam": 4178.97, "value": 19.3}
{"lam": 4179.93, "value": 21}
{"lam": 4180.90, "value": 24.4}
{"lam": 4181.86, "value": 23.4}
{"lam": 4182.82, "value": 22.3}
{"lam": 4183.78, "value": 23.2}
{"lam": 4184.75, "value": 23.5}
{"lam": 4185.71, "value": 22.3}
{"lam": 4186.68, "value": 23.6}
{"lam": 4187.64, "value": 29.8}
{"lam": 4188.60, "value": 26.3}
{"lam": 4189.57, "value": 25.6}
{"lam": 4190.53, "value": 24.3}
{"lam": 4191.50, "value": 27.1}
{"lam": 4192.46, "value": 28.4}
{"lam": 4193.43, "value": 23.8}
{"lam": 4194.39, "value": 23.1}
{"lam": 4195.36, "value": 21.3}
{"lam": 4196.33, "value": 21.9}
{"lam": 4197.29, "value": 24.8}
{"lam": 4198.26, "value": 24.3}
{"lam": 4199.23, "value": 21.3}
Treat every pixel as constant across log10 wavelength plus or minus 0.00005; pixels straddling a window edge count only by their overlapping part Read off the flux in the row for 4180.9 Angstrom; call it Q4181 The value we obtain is 24.4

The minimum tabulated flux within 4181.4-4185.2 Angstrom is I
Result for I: 22.3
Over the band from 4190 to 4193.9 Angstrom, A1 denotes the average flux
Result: 25.9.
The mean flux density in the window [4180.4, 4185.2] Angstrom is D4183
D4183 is 23.3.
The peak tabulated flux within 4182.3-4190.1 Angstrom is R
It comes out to 29.8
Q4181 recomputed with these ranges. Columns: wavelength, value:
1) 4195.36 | 21.3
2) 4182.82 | 22.3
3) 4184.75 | 23.5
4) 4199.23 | 21.3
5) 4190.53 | 24.3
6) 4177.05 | 19.4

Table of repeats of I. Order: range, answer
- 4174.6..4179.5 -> 18.8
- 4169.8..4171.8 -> 20.4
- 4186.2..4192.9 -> 23.6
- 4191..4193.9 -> 23.8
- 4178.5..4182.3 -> 19.3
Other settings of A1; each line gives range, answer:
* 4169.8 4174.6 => 20.9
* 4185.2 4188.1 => 25.2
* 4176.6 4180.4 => 20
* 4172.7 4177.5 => 20.2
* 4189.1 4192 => 25.7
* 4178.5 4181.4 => 21.6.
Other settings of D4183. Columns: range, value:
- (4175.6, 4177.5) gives 19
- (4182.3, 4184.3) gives 22.8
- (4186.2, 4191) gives 26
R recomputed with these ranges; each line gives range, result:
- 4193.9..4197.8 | 24.8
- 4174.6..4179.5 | 20.3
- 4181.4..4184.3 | 23.4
